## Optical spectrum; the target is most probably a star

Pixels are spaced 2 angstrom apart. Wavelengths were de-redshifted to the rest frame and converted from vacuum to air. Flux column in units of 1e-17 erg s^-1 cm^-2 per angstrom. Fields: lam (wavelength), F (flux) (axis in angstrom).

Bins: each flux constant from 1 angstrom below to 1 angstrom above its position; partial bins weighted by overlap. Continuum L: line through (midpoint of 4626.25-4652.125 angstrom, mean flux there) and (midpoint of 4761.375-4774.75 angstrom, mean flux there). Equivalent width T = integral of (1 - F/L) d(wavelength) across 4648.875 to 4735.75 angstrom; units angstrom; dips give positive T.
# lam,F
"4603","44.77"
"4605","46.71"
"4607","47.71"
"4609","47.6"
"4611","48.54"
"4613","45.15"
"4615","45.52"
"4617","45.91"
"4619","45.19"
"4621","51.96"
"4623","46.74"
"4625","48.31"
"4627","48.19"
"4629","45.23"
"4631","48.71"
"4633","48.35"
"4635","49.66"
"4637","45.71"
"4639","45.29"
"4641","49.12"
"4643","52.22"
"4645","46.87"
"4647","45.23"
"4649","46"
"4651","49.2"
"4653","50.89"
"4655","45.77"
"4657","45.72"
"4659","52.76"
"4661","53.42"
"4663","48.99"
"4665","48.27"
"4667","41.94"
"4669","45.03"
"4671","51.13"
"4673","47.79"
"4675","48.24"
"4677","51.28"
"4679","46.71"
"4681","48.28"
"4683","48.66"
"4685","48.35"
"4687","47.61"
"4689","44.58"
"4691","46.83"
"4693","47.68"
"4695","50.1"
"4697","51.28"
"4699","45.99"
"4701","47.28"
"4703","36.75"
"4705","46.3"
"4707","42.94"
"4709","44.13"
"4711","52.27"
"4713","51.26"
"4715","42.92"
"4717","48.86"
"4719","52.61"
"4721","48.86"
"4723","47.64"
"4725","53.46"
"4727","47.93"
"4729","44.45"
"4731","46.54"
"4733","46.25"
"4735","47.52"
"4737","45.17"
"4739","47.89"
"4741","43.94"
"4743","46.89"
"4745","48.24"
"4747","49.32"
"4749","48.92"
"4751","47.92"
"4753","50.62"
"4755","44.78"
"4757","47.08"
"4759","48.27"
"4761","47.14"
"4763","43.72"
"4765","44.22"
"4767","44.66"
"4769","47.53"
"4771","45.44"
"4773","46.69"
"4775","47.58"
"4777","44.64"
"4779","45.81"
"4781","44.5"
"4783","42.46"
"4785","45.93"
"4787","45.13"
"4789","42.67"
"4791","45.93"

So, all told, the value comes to -1.74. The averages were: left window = 47.7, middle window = 47.8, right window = 45.6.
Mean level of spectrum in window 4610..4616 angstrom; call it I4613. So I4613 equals 46.4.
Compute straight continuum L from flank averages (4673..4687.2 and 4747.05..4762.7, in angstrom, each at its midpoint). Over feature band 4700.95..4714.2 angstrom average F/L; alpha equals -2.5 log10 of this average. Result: 0.057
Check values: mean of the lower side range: 48.4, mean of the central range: 45.7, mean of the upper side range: 47.7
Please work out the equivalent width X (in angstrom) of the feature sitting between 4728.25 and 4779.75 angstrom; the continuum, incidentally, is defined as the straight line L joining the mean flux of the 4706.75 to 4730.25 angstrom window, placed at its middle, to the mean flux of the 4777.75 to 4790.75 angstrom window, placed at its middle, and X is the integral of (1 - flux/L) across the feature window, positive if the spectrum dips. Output -0.4 angstrom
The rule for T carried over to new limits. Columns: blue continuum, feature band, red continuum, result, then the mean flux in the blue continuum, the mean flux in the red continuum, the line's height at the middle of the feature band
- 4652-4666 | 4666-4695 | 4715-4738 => 0.82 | 49.4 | 47.9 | 48.9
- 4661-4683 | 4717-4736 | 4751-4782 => -0.56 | 48.1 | 46.2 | 47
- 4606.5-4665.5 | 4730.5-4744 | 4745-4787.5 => 0.12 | 47.9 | 46.4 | 46.7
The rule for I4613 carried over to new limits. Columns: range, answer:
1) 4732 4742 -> 46.2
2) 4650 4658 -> 47.9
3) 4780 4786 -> 44.3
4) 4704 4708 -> 44.6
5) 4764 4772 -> 45.5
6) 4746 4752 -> 48.7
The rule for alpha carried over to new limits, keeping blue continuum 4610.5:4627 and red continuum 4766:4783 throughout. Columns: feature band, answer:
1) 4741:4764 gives -0.035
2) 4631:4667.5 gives -0.030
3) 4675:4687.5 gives -0.044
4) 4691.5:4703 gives -0.022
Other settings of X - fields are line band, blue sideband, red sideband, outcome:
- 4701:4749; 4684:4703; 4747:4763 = 0.3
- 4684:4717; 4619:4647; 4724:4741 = 0.5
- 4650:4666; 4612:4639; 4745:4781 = -0.8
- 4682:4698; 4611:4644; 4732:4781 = -0.3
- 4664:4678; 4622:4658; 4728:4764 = -0.1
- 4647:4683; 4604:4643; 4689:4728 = -0.6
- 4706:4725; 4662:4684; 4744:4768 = -0.3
